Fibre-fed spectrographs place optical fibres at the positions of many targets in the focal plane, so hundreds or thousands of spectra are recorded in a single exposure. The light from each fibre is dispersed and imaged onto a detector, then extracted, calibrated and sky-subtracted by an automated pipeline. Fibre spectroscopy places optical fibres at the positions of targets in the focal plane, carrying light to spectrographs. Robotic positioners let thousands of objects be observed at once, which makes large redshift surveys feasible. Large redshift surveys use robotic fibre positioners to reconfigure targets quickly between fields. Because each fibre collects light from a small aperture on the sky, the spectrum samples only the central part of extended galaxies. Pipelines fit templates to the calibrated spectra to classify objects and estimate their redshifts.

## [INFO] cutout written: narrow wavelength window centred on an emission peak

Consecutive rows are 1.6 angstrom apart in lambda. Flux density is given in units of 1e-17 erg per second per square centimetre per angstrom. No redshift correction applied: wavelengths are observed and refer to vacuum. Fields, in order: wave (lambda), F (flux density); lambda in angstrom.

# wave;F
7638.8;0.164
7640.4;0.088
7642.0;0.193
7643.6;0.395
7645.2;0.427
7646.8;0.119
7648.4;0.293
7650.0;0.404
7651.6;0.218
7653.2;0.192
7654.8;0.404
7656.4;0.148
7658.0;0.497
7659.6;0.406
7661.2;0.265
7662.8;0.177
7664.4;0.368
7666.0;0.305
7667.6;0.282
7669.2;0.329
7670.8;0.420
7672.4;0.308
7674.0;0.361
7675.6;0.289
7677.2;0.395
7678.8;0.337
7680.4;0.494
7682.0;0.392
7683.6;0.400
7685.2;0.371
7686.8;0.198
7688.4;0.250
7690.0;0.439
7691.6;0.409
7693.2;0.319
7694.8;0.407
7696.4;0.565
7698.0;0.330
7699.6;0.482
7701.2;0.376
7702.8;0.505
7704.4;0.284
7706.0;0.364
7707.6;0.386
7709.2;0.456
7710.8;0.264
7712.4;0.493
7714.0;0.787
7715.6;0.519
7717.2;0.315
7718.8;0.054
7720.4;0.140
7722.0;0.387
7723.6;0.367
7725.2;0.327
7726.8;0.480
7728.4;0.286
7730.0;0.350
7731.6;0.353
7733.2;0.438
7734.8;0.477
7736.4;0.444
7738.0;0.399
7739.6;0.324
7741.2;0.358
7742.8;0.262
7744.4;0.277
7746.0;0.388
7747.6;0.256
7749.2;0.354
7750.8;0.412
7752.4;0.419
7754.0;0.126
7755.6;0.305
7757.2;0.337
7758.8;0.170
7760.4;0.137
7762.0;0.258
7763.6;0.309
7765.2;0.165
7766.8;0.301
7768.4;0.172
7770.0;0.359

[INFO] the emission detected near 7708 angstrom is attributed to Mg II 2798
